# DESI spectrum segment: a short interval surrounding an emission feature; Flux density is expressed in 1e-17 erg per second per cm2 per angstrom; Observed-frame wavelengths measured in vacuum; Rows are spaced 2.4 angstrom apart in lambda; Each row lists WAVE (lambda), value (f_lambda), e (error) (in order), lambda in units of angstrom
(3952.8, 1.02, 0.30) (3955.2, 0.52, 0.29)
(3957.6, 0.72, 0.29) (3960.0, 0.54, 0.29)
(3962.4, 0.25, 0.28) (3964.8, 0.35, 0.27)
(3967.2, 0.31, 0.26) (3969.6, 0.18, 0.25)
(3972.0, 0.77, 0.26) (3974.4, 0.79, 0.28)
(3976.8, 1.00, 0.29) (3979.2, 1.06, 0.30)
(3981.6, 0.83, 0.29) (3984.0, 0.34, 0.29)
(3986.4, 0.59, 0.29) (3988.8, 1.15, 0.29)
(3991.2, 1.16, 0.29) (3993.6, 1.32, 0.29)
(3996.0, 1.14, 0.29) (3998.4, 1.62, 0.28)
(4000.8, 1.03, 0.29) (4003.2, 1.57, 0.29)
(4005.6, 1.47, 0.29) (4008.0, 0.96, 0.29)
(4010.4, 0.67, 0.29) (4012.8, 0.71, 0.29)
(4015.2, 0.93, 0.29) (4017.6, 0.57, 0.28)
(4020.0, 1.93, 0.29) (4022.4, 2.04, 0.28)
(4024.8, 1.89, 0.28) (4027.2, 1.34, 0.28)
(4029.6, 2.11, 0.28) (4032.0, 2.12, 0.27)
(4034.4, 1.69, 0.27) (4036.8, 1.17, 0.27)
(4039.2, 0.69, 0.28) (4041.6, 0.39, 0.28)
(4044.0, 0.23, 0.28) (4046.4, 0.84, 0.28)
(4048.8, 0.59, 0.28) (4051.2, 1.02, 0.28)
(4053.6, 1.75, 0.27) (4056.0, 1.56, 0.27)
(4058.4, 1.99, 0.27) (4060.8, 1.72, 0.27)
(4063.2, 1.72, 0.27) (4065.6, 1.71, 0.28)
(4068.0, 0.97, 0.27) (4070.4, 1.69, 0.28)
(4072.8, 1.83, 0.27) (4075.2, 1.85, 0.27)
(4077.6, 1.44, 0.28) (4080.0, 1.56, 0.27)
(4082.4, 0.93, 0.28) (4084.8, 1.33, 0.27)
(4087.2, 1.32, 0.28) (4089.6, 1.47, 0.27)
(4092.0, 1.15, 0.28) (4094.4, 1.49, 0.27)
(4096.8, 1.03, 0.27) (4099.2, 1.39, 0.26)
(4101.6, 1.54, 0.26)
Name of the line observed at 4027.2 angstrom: Lyman alpha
